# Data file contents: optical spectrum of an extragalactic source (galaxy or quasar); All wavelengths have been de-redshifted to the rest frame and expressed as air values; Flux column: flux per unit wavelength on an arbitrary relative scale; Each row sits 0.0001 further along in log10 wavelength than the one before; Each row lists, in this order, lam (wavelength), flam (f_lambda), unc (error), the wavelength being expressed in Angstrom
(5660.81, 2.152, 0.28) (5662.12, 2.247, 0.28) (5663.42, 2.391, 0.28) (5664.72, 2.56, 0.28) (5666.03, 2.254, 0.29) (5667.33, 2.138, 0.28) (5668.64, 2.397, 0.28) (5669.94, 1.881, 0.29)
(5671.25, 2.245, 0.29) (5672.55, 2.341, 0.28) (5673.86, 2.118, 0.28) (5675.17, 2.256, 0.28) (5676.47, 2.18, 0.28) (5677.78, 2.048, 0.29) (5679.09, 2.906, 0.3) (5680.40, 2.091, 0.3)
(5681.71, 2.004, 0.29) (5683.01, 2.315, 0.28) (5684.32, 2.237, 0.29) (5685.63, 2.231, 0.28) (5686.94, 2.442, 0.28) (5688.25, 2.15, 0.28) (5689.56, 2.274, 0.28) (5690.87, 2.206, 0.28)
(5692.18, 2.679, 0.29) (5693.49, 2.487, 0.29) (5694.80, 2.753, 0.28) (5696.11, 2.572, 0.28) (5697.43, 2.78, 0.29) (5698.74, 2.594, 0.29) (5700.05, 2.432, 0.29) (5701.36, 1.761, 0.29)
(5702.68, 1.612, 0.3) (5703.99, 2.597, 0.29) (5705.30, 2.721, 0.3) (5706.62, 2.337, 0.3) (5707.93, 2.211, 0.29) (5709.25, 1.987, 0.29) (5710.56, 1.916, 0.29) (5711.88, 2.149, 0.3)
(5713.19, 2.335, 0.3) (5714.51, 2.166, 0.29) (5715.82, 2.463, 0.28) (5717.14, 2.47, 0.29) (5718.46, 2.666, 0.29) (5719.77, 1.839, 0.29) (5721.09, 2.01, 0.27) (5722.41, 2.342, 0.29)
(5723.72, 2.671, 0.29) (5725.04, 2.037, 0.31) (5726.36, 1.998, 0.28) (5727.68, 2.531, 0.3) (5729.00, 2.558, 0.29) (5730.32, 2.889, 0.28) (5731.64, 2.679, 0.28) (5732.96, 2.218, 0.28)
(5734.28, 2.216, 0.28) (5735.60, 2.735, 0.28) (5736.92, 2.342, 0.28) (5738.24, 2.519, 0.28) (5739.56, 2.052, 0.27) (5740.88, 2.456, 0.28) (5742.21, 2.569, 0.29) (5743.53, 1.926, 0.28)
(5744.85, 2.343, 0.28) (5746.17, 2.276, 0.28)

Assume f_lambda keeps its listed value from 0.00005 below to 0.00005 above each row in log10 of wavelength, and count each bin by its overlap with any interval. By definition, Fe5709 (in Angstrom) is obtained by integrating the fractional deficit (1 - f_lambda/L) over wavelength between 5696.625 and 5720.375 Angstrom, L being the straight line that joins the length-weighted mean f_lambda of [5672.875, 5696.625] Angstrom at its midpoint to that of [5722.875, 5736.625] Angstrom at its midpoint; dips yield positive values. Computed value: 1.1 Angstrom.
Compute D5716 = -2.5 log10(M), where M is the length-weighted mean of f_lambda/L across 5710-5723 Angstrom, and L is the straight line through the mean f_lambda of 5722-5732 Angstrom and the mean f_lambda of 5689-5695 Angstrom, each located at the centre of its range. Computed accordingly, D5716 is 0.10 mag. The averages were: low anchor 2.46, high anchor 2.46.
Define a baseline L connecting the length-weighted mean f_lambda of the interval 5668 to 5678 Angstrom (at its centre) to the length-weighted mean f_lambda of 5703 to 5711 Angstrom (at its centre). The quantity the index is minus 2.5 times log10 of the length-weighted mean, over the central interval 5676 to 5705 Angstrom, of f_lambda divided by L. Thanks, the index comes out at -0.05 mag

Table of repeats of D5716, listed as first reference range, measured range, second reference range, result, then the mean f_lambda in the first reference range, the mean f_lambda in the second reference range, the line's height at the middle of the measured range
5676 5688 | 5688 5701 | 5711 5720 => -0.09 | 2.27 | 2.31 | 2.28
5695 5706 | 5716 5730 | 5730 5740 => 0.05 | 2.4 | 2.45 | 2.43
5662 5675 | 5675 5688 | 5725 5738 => 0.01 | 2.26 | 2.44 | 2.3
